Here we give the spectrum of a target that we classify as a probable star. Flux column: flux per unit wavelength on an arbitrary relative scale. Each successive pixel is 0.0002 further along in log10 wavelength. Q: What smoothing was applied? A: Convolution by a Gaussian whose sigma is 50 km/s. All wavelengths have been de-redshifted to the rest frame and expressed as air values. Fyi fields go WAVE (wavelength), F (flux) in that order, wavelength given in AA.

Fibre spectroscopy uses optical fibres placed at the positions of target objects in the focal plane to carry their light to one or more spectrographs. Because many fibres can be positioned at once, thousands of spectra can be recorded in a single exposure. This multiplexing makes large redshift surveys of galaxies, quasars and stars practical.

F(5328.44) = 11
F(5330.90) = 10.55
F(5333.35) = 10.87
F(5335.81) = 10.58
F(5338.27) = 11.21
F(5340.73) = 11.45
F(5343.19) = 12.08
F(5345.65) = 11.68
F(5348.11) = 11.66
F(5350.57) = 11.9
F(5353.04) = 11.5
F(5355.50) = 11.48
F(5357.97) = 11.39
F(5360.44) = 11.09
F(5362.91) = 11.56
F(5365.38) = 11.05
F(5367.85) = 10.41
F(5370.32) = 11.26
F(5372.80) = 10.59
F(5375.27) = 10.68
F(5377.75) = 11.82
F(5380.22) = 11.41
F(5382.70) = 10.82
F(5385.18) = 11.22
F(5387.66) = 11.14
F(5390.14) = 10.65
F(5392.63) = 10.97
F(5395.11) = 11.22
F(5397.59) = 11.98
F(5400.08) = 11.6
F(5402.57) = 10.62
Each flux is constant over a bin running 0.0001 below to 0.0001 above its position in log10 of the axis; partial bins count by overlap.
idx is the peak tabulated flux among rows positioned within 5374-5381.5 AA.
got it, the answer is 11.82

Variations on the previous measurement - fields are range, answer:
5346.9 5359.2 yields 11.9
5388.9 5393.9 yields 10.97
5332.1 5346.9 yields 12.08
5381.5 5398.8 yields 11.98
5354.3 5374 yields 11.56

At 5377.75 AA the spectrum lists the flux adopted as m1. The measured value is 11.82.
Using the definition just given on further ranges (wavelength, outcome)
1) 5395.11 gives 11.22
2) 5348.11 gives 11.66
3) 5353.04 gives 11.5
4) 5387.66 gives 11.14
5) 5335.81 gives 10.58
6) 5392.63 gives 10.97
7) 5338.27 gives 11.21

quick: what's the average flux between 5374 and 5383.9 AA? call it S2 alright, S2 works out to 11.2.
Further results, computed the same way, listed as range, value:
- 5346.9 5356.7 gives 11.6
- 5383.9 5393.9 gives 11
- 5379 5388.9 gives 11.1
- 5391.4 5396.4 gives 11.1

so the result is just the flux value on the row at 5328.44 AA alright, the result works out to 11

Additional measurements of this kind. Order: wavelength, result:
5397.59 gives 11.98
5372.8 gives 10.59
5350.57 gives 11.9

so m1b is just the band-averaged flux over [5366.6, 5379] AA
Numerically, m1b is 11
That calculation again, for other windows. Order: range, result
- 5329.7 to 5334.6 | 10.7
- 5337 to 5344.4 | 11.6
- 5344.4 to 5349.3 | 11.7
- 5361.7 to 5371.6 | 11.1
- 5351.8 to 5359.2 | 11.5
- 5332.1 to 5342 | 11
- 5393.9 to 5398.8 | 11.6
